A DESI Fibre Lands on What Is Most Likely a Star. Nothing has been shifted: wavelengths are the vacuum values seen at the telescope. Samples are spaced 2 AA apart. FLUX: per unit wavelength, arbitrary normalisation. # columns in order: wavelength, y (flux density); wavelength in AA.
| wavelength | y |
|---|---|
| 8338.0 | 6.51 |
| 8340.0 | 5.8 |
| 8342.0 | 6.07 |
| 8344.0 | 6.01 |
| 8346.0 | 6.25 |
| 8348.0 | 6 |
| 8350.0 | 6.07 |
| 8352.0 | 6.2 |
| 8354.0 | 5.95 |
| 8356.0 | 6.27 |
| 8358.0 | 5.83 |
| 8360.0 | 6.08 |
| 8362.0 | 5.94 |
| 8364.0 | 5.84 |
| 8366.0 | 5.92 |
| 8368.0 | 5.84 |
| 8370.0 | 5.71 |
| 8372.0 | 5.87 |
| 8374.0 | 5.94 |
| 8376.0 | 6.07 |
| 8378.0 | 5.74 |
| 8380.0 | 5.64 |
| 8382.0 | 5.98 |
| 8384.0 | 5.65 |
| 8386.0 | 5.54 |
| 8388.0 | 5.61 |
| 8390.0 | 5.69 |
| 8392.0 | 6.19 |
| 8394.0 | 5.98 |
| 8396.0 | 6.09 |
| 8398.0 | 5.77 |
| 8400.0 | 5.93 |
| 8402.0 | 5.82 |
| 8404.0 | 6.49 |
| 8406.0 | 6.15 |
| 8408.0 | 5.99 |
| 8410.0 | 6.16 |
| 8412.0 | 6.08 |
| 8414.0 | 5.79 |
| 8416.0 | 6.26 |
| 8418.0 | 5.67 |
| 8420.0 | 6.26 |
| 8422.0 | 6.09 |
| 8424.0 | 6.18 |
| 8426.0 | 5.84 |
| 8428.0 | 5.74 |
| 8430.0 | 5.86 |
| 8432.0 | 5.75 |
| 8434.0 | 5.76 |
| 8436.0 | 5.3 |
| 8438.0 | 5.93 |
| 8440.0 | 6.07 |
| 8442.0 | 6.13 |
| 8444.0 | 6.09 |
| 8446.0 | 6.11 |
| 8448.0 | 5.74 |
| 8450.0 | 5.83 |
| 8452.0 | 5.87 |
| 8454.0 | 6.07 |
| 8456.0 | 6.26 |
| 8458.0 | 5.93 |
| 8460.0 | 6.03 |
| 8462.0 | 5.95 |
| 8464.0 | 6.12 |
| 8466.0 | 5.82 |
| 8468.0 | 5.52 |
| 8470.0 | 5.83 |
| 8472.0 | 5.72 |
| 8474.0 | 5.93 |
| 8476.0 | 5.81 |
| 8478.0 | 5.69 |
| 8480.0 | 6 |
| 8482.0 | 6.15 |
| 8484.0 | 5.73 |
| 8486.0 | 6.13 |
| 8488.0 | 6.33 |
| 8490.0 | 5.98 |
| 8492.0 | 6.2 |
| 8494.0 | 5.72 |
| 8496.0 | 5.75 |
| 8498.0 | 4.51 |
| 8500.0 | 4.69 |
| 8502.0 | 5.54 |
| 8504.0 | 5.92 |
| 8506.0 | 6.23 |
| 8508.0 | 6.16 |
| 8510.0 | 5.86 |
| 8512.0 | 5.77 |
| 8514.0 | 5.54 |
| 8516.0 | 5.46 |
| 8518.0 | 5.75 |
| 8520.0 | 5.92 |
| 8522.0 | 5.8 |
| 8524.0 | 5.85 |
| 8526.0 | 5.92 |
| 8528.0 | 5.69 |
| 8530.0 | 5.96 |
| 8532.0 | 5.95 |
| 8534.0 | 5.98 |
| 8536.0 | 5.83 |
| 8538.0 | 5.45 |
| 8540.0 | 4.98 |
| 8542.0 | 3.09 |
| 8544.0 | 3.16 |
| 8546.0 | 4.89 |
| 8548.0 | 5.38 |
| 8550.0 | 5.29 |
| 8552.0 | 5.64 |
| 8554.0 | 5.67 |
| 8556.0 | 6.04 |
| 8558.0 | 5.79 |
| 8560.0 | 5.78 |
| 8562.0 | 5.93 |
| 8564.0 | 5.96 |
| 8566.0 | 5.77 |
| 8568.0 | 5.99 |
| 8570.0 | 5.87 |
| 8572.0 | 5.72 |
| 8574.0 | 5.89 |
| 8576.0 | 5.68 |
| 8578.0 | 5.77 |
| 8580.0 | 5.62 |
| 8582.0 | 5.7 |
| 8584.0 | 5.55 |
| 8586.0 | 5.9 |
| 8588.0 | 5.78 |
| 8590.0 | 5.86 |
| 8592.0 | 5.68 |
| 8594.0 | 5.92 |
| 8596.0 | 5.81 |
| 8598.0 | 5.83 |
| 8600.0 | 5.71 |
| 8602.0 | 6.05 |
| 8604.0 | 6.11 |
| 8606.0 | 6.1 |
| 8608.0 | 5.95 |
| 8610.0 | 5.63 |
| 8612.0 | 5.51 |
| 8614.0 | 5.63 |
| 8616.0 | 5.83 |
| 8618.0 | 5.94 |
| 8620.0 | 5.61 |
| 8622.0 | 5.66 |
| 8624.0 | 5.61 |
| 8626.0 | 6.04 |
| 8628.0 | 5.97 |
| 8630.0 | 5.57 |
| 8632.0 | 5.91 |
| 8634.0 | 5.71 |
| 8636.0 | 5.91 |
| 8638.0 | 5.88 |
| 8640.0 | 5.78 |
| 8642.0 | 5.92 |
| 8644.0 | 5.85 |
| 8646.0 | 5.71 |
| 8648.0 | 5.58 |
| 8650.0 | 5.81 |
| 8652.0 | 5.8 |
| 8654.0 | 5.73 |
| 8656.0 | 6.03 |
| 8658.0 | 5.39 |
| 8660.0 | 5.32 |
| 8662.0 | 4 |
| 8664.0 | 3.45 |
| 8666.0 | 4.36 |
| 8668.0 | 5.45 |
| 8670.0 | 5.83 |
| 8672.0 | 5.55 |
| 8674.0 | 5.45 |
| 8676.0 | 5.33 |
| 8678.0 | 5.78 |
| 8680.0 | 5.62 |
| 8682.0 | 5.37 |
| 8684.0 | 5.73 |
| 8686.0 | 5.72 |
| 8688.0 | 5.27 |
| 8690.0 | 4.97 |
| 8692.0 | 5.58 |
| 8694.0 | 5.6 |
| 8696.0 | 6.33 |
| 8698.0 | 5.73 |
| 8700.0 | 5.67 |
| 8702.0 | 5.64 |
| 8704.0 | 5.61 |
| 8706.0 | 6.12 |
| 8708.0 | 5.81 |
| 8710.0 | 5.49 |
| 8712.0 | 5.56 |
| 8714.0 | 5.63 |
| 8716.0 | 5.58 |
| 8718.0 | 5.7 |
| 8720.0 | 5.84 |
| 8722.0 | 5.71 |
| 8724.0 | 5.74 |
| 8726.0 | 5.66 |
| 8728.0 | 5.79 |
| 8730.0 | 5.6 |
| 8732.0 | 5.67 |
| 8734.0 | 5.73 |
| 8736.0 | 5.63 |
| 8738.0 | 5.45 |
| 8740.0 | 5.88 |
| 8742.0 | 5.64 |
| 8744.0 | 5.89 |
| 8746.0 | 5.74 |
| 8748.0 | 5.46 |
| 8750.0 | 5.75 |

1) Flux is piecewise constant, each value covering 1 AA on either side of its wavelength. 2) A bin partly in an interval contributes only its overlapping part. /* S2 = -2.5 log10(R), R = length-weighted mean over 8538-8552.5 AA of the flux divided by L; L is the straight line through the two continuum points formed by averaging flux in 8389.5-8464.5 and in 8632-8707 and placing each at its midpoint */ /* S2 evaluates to 0.23 mag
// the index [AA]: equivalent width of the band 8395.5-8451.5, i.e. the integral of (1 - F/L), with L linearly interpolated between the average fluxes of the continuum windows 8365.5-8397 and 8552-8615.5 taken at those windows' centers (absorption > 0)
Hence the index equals -1.2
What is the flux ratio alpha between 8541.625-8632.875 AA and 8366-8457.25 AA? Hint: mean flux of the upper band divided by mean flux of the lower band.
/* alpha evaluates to 0.96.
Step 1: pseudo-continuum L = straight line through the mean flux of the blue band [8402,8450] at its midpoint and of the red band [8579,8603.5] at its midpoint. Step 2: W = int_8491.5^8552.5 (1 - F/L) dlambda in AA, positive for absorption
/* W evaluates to 4.1 AA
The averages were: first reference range 5.97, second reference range 5.79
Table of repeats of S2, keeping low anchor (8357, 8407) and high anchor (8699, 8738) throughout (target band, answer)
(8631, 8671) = 0.05 mag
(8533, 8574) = 0.07 mag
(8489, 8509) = 0.03 mag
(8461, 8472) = 0.00 mag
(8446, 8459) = -0.02 mag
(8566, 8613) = -0.01 mag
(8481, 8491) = -0.04 mag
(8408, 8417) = -0.03 mag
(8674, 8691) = 0.05 mag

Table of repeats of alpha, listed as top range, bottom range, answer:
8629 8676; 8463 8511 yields 0.94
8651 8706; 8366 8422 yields 0.92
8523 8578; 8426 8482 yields 0.94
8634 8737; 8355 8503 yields 0.95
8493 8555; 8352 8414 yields 0.92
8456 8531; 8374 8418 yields 0.98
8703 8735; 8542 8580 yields 1.04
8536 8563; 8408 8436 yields 0.87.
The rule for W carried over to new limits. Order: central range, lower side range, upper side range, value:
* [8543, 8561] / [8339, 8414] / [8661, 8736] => 1.3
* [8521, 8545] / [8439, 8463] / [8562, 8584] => 2.3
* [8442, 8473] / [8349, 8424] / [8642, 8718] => -0.5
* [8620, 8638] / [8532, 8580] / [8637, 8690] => -1.1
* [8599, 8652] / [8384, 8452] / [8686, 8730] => -0.6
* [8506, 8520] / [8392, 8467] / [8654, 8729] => 0.1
